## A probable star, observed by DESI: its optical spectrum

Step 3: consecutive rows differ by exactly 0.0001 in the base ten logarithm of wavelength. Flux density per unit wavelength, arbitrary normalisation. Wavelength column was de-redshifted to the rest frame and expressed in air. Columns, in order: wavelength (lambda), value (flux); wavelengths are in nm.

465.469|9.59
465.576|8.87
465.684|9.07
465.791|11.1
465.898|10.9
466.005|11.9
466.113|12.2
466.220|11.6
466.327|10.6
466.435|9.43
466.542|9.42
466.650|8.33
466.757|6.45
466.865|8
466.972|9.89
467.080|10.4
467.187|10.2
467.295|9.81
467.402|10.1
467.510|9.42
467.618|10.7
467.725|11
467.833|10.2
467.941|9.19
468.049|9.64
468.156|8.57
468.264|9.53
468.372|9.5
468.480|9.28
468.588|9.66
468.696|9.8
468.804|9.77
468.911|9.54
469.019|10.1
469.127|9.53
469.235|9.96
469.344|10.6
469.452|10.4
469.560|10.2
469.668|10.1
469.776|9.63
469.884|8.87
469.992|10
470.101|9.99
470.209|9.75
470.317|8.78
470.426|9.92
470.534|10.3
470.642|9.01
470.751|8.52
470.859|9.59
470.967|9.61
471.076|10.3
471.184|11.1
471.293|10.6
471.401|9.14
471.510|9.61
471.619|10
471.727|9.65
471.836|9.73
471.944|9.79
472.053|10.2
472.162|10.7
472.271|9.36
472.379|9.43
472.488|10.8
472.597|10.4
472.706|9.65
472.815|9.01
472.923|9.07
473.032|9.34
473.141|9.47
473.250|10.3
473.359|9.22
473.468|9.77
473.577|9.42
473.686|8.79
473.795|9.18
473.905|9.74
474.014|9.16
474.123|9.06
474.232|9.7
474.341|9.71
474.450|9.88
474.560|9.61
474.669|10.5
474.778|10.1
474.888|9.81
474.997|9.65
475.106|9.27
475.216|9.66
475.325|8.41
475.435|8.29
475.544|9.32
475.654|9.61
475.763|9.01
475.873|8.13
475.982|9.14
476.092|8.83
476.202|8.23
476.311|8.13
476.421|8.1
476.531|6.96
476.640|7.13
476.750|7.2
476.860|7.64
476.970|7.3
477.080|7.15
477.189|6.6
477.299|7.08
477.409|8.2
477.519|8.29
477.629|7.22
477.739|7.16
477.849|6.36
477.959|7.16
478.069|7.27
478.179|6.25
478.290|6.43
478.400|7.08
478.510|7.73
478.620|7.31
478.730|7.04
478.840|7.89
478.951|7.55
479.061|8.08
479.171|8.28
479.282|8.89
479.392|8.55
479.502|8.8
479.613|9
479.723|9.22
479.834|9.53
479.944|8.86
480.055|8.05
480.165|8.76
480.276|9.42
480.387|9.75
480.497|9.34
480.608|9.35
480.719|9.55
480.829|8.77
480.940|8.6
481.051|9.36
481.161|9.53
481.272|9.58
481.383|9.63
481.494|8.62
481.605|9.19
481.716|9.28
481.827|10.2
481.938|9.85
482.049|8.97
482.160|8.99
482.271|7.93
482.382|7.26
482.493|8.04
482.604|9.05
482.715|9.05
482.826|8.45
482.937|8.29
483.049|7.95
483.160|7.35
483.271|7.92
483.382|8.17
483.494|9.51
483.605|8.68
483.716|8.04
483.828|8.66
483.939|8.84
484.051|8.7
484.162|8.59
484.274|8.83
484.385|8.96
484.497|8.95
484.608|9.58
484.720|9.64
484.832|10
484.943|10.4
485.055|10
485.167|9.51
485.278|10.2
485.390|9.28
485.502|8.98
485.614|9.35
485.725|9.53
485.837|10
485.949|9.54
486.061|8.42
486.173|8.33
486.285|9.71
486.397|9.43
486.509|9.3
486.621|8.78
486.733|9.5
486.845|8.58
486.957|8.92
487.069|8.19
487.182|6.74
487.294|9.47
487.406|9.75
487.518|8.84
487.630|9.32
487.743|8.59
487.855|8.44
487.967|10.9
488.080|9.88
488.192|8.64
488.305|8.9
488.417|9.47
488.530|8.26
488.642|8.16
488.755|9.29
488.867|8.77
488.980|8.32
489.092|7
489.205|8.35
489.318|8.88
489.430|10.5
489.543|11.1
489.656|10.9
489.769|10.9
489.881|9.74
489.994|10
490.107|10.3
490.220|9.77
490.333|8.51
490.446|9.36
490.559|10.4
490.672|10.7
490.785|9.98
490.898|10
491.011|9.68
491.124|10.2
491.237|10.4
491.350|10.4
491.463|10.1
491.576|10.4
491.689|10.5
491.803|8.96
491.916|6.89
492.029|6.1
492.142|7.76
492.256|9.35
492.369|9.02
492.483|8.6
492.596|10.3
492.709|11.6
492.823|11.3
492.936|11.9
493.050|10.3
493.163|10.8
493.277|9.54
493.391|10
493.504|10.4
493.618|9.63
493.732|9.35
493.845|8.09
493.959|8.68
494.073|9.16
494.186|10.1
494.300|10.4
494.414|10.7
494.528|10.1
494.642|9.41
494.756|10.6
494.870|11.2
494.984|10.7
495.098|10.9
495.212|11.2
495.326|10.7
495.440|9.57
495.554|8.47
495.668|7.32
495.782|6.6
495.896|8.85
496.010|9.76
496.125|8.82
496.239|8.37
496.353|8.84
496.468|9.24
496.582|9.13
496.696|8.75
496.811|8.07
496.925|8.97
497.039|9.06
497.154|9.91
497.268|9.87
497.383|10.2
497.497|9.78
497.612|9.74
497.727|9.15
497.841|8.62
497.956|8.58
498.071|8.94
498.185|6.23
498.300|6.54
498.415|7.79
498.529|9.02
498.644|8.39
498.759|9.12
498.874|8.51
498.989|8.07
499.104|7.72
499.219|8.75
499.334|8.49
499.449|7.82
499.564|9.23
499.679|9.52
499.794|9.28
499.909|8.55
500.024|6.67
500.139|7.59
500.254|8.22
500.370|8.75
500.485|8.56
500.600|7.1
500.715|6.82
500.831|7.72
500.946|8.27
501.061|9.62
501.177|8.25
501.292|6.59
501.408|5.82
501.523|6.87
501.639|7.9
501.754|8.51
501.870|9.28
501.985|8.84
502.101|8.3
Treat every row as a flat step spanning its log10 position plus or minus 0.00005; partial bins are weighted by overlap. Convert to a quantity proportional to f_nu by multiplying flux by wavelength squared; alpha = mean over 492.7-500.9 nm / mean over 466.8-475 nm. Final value 1.04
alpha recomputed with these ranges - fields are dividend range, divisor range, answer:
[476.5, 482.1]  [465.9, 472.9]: 0.88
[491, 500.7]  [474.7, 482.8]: 1.16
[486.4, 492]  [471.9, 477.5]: 1.10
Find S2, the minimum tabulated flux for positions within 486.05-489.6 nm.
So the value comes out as 6.74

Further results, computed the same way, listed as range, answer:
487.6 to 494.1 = 6.1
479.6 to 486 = 7.26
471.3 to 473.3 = 9.01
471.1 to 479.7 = 6.25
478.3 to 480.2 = 7.04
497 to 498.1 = 8.58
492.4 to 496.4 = 6.6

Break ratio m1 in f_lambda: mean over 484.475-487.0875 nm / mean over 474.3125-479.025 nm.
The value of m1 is 1.15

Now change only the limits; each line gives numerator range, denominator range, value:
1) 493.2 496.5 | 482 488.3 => 1.07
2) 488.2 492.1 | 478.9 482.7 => 1.05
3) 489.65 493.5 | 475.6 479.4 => 1.28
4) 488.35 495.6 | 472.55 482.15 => 1.12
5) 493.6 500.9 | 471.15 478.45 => 1.01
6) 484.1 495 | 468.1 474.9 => 0.98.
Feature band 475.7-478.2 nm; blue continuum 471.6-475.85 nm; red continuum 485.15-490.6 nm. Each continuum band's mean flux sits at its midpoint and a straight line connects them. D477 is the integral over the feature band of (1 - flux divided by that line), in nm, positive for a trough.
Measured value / 0.50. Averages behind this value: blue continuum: 9.57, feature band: 7.62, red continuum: 9.24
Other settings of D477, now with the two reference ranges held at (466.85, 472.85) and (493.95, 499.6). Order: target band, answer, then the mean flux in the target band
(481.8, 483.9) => 0.21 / 8.53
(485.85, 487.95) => 0.09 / 8.94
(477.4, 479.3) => 0.43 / 7.41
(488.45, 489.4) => 0.08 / 8.47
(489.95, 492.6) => -0.07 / 9.47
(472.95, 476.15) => 0.10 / 9.38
